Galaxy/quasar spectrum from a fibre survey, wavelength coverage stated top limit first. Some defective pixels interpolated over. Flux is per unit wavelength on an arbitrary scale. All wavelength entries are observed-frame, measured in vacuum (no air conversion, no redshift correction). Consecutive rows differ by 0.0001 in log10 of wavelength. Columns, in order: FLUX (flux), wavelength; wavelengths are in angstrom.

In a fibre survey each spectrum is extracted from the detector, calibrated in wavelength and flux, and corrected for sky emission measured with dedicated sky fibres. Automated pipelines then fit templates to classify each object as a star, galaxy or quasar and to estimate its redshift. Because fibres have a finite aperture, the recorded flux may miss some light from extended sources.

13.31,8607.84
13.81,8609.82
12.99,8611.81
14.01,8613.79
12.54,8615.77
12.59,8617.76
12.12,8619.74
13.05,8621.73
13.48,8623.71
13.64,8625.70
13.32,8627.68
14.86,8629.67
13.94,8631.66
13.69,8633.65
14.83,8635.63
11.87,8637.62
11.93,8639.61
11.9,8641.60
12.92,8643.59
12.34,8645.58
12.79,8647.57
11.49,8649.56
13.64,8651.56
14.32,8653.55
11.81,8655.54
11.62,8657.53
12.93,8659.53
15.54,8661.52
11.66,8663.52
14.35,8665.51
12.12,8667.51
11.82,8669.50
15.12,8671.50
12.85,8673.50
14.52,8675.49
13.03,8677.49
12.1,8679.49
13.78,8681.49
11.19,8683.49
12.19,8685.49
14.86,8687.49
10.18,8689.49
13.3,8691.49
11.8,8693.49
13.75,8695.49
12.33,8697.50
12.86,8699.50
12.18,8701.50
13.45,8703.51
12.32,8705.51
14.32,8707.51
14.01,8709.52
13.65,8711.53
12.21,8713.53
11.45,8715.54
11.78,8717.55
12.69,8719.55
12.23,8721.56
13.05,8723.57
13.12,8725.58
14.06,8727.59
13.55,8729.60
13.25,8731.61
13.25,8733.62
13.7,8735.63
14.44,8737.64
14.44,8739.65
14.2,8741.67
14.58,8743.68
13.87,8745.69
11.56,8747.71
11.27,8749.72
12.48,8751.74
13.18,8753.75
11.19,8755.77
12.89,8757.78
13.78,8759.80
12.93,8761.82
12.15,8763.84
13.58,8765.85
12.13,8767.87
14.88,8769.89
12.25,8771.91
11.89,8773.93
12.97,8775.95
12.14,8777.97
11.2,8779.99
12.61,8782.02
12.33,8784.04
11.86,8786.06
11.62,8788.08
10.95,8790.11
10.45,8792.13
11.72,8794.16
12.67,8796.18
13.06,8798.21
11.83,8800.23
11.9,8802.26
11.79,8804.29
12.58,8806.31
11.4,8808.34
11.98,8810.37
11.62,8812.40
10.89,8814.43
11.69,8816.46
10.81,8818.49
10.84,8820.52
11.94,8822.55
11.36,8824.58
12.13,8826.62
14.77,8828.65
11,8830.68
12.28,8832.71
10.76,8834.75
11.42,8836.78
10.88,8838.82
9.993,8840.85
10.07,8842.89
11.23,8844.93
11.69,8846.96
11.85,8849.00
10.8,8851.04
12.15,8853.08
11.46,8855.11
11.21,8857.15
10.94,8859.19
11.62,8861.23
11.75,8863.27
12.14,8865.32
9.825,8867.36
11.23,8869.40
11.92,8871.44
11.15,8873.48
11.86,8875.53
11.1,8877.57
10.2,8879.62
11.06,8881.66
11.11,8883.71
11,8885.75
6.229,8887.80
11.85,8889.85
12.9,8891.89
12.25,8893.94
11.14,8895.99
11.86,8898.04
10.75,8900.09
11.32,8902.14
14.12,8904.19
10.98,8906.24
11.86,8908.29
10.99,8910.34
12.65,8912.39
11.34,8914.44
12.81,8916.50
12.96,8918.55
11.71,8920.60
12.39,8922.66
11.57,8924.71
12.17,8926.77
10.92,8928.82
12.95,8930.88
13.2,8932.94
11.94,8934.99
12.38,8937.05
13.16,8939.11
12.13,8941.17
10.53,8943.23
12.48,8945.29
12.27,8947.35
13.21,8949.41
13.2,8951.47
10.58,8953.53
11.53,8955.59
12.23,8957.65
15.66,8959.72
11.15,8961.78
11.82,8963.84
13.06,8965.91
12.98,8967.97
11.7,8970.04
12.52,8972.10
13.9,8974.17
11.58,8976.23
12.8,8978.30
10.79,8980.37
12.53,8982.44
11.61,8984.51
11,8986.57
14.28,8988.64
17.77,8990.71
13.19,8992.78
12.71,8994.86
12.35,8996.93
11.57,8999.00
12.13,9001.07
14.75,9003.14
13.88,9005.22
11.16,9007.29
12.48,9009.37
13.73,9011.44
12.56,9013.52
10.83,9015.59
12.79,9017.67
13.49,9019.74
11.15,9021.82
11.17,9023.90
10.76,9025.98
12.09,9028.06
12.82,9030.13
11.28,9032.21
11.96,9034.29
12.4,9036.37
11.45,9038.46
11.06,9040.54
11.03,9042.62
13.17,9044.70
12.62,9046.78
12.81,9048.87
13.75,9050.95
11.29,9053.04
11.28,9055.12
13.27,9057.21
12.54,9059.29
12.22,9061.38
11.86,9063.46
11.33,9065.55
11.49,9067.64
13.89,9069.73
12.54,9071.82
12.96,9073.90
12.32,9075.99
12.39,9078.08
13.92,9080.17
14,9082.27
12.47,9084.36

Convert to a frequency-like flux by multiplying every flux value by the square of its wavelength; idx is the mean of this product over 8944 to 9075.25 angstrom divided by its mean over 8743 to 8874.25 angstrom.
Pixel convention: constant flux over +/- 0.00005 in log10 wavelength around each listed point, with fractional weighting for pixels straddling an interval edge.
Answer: 1.09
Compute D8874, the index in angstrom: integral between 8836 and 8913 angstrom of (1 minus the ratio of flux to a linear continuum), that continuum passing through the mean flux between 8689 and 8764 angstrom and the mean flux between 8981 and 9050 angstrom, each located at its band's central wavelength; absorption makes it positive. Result 8.6 angstrom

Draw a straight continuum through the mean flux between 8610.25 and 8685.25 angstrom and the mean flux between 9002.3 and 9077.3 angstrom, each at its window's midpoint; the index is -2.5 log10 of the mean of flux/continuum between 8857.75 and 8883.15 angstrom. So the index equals 0.126 mag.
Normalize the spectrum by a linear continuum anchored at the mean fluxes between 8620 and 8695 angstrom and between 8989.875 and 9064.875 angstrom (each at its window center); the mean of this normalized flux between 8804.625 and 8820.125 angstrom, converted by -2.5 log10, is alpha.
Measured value 0.11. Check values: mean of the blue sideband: 13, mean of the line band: 11.5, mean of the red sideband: 12.4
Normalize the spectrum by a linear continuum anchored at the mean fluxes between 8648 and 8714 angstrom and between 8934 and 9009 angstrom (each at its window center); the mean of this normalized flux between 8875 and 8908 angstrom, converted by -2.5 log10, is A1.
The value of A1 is 0.13 mag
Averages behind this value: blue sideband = 13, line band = 11.2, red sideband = 12.6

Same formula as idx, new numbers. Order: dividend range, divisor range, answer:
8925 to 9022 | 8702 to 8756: 1.01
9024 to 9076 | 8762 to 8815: 1.06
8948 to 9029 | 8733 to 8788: 1.03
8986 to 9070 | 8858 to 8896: 1.15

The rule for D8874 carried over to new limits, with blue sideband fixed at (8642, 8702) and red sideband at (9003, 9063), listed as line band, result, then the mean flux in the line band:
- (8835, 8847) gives 1.67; 10.8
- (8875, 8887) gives 1.49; 10.9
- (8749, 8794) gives 1.32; 12.3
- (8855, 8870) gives 1.50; 11.3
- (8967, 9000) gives -1.06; 12.7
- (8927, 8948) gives 0.33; 12.2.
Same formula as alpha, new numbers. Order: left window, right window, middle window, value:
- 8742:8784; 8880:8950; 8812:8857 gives 0.08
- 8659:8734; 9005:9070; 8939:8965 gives 0.01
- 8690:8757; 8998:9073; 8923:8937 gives 0.03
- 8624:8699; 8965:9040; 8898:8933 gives 0.05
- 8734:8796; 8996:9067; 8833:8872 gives 0.12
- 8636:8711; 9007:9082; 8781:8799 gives 0.07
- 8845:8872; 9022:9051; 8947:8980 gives -0.07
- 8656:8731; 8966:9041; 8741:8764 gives 0.00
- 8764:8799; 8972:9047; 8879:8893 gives 0.16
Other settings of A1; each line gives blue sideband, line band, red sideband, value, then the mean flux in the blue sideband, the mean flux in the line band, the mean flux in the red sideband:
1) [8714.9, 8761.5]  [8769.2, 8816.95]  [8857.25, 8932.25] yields 0.05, 13.1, 12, 11.5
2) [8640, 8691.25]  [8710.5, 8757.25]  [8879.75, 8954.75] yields -0.04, 12.8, 13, 11.8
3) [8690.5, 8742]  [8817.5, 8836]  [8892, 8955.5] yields 0.07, 13.1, 11.8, 12.1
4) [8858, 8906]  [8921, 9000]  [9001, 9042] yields -0.06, 11.3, 12.5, 12.2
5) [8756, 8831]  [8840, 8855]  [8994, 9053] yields 0.09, 12.1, 11.1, 12.3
